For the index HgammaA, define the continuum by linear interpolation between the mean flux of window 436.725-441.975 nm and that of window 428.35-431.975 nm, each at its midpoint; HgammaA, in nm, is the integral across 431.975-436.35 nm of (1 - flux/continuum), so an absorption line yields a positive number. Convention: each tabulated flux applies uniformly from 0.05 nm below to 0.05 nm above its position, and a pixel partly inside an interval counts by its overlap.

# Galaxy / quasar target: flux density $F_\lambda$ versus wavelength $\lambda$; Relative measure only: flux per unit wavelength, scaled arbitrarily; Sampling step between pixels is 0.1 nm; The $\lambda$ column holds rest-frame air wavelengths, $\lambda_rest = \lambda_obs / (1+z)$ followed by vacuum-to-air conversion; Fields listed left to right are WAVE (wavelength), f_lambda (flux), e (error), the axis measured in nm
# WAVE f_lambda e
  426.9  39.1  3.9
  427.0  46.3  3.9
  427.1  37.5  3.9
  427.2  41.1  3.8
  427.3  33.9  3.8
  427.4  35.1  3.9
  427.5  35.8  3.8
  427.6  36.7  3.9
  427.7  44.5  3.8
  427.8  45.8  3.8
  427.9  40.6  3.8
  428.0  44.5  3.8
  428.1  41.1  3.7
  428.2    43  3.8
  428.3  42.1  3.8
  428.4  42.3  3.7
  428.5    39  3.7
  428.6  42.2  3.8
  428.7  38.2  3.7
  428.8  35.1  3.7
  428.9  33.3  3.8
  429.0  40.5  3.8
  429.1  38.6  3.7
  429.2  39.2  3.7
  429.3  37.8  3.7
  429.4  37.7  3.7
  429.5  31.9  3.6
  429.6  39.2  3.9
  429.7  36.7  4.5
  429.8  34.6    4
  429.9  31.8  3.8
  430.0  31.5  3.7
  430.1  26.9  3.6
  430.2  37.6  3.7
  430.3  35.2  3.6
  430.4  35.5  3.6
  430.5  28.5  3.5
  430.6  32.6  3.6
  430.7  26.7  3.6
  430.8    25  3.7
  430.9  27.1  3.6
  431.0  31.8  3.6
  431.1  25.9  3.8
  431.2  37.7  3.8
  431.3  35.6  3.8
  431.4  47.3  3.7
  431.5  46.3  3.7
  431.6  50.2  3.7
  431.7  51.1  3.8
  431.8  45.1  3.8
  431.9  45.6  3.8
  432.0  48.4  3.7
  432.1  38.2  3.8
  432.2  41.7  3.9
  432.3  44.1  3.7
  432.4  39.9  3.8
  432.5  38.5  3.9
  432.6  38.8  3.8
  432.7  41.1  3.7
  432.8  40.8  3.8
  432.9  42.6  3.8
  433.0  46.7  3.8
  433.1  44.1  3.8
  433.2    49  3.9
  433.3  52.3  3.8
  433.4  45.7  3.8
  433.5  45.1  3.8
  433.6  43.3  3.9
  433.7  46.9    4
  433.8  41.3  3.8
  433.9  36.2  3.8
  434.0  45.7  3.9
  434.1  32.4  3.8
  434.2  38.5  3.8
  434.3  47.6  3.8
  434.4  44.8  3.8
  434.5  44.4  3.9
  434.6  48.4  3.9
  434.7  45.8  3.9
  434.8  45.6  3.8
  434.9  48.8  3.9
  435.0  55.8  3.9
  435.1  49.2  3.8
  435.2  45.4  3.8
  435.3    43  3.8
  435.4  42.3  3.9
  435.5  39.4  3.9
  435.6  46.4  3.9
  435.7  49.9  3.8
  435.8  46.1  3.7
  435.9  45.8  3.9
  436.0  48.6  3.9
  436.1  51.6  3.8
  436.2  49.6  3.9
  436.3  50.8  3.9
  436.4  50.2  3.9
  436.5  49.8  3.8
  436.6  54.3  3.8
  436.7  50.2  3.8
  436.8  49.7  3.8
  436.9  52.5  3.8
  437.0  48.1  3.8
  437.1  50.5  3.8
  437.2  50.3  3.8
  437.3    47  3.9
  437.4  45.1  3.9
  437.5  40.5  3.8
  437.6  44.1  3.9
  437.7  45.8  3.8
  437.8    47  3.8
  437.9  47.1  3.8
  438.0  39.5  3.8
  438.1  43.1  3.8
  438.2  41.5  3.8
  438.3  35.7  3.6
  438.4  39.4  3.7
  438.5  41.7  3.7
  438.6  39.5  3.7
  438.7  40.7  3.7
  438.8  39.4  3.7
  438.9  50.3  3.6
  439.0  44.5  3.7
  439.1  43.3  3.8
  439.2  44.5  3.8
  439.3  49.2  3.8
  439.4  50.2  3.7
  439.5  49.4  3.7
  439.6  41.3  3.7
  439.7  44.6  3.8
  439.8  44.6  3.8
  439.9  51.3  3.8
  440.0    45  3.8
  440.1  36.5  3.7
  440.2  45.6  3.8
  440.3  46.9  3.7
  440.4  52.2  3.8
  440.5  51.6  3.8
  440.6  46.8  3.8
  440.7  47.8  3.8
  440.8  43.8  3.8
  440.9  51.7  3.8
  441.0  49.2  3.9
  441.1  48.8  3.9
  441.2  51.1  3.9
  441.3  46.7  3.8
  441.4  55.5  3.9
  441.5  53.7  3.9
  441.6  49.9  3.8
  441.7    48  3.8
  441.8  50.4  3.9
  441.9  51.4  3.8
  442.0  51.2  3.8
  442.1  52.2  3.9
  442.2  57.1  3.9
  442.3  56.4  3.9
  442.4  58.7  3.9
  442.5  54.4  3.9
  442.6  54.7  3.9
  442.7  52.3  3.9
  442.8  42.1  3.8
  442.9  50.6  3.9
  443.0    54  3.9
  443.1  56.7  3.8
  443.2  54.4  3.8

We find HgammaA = -0.40 nm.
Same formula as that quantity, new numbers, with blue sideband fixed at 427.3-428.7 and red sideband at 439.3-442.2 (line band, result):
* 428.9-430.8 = 0.34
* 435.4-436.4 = -0.04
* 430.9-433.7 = 0.05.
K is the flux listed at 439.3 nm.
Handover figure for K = 49.2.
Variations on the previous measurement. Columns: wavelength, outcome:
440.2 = 45.6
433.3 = 52.3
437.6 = 44.1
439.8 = 44.6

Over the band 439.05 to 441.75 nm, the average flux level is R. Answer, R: 47.7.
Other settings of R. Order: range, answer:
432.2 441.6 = 45.8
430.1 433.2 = 39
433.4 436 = 44.8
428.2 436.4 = 41.2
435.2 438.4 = 46.5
